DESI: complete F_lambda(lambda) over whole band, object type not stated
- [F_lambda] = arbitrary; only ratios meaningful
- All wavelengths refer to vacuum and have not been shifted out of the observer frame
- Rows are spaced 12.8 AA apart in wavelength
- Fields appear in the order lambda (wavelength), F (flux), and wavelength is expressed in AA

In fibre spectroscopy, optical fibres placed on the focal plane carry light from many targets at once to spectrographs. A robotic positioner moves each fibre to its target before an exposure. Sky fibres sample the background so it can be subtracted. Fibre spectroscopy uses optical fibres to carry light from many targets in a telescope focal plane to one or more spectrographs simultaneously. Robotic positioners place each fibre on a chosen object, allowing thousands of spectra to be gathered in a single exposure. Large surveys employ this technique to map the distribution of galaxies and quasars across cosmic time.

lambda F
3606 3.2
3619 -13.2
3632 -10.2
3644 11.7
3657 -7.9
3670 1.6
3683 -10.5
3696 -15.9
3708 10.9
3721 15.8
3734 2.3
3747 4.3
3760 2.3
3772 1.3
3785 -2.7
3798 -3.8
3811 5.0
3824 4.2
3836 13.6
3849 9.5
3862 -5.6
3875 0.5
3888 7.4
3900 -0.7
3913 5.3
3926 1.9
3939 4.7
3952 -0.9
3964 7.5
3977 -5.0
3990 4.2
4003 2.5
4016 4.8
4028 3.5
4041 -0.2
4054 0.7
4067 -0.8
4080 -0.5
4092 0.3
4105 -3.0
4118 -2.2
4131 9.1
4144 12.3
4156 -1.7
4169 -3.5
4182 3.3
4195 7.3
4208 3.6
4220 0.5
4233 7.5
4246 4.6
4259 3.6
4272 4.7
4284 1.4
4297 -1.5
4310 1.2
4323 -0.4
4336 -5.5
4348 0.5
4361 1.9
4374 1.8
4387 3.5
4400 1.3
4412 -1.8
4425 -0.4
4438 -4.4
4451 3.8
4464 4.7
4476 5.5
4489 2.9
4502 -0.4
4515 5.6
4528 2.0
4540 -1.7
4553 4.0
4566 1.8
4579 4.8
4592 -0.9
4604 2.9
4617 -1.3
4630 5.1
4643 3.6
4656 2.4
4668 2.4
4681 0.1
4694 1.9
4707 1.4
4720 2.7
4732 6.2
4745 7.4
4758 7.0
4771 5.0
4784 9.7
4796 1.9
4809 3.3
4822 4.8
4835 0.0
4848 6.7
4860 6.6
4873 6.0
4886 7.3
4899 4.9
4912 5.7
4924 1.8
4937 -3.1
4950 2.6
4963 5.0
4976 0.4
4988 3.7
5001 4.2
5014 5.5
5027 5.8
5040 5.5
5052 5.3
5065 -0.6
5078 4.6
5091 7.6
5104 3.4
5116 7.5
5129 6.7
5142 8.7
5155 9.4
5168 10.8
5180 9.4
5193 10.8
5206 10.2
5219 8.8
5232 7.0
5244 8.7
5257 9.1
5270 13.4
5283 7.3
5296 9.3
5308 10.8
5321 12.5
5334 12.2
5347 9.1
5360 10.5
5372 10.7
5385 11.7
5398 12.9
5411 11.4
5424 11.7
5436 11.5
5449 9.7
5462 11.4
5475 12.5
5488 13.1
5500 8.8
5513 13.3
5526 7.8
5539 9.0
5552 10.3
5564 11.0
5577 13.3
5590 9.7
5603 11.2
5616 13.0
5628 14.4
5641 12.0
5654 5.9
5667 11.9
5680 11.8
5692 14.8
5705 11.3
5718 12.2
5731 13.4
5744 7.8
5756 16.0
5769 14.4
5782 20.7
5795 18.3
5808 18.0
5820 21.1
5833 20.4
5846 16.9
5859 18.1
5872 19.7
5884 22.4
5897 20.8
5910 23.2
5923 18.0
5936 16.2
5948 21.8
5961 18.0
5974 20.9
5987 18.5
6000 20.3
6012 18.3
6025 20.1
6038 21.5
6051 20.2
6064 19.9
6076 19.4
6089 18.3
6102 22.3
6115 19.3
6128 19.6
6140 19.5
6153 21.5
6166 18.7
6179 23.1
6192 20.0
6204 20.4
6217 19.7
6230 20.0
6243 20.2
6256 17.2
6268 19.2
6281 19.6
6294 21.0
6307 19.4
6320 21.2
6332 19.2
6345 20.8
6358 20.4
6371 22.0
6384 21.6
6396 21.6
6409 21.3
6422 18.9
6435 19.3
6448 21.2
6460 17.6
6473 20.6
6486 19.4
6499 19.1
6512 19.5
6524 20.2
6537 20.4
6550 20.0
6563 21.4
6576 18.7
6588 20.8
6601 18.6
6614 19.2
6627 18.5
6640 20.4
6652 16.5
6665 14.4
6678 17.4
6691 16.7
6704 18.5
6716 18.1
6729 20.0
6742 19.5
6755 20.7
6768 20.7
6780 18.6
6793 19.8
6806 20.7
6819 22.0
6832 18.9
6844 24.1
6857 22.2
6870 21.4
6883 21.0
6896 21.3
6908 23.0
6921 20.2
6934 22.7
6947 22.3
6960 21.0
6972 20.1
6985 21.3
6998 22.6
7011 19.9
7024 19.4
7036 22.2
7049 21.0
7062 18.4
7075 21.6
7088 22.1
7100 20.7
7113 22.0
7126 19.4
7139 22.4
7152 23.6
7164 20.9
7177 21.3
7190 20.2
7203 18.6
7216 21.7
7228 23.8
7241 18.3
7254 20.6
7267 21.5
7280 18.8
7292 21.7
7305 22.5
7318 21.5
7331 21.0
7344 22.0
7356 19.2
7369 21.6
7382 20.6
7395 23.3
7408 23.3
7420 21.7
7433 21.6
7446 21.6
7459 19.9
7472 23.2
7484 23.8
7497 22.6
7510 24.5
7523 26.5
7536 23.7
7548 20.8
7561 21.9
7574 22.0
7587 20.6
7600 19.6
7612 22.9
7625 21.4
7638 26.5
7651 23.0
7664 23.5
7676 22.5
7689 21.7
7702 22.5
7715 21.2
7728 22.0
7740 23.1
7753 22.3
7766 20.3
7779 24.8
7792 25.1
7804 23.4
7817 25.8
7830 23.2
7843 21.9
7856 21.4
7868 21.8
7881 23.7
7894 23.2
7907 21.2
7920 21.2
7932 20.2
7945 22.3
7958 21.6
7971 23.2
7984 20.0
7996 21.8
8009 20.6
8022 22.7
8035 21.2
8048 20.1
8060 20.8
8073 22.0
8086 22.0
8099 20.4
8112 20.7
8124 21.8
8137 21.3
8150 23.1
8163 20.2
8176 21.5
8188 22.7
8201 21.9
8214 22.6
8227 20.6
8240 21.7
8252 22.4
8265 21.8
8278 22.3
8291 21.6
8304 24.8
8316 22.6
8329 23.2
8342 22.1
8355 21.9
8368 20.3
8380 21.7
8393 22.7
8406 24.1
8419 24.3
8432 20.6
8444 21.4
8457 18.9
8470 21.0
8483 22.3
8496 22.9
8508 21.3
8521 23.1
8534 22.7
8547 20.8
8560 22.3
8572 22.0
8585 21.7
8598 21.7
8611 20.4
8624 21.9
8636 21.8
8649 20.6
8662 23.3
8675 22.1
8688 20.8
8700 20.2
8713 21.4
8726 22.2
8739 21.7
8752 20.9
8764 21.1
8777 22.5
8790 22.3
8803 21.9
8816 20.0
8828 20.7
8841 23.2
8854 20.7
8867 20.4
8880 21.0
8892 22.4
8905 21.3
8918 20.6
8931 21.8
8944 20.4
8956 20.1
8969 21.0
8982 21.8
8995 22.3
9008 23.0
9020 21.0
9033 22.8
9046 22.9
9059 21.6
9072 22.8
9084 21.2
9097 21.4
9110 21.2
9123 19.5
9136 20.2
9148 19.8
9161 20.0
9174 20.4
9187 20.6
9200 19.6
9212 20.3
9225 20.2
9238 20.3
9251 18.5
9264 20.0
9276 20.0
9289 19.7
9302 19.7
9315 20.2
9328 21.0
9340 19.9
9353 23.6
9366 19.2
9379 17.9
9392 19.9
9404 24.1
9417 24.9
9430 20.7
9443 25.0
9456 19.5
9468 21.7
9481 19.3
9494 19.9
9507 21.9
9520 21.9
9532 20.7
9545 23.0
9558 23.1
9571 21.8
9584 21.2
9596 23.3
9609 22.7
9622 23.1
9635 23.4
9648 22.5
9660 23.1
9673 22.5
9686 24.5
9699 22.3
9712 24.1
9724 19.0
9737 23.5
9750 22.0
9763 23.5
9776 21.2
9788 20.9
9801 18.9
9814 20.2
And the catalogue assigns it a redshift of 0.29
